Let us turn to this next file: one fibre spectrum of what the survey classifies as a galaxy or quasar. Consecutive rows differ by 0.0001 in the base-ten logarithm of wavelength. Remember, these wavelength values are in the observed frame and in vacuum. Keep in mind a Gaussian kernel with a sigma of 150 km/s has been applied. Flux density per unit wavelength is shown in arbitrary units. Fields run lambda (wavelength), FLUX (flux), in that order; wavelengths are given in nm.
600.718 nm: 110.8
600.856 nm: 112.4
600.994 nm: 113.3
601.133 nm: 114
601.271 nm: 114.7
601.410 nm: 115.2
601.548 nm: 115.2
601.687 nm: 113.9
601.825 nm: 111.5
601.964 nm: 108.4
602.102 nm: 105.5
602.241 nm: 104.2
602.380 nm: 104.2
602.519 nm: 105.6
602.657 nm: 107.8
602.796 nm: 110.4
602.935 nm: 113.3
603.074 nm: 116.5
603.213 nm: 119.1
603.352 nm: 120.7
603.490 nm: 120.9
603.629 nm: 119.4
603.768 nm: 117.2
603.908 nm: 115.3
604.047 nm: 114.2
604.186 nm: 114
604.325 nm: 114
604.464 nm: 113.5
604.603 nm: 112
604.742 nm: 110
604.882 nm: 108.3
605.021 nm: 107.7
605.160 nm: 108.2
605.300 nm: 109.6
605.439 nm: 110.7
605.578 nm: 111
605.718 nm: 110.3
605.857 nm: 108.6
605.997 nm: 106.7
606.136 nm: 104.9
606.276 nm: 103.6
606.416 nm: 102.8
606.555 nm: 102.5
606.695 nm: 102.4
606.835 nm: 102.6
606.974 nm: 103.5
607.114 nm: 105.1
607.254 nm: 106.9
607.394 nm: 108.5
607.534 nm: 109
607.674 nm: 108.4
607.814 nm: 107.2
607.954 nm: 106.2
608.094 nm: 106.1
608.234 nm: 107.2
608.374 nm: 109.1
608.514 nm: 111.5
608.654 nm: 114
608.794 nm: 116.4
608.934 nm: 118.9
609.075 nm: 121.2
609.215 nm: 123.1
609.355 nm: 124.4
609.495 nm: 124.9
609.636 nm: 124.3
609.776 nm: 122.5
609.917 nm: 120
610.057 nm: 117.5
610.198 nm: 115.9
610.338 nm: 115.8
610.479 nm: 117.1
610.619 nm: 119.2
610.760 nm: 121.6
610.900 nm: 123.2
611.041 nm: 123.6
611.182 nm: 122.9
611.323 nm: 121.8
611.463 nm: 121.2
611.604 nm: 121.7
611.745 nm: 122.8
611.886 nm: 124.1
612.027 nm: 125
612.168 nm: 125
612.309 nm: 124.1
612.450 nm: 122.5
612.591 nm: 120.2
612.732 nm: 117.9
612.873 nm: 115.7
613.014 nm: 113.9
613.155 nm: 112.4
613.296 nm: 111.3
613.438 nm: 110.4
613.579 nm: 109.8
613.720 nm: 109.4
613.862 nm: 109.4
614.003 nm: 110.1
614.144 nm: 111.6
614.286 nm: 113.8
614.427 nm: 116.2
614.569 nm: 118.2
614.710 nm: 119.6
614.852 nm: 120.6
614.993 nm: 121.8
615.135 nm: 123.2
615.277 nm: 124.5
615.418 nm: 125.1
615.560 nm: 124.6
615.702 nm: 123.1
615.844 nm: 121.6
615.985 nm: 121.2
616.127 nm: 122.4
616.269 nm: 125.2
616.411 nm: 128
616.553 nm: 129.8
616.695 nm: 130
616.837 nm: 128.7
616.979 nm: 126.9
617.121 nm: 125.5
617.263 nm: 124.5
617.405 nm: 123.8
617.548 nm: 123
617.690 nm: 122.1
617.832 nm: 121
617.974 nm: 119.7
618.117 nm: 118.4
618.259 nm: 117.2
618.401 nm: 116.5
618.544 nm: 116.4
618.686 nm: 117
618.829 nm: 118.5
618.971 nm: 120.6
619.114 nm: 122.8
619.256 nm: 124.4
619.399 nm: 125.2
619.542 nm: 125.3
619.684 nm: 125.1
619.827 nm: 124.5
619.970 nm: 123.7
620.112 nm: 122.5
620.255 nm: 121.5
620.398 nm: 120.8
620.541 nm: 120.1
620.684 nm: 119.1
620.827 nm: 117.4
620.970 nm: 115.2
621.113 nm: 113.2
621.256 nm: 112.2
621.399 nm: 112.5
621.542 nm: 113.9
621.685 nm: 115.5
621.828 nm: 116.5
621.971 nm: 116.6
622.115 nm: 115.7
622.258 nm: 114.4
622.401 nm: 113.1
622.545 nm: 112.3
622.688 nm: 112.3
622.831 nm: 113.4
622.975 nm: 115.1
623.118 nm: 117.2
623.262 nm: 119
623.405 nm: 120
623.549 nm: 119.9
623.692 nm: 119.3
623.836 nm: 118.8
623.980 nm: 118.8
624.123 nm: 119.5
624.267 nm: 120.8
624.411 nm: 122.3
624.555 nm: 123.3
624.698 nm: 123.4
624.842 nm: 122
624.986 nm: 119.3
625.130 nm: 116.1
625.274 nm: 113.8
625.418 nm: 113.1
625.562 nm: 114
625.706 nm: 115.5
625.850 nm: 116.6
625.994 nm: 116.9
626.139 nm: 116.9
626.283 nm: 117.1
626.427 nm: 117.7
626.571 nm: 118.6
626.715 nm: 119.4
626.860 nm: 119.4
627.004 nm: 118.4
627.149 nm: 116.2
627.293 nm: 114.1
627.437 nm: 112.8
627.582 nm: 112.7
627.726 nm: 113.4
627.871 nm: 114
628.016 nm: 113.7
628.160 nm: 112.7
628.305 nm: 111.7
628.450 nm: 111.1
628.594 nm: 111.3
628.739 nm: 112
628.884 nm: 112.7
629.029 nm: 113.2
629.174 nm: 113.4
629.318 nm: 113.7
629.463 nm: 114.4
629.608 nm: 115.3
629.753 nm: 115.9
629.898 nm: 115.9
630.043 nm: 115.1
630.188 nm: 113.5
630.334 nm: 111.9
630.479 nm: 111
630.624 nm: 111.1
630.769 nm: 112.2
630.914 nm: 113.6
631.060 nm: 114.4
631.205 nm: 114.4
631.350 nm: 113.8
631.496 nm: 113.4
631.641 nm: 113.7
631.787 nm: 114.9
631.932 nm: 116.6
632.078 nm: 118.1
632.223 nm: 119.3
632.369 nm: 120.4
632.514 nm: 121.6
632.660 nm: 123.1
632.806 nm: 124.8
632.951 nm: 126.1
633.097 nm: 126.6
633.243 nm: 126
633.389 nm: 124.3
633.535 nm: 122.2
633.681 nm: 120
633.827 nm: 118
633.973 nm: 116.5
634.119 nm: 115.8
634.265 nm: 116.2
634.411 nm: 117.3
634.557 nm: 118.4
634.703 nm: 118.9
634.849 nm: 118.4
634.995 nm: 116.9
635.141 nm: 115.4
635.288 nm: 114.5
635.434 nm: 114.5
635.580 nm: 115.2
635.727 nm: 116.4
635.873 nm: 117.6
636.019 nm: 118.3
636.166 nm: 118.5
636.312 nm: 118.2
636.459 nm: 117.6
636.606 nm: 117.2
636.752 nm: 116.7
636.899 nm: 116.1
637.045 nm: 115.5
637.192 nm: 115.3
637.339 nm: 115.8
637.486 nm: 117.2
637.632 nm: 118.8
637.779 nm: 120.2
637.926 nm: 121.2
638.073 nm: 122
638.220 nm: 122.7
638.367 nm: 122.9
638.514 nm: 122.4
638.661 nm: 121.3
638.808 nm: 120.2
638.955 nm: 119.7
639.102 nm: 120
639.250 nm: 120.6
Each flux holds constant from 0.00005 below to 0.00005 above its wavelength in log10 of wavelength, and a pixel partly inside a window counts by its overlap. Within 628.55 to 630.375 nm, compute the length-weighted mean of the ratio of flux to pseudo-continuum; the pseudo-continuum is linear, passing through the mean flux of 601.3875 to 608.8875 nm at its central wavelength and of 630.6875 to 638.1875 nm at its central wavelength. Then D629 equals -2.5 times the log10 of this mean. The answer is 0.03 mag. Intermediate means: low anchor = 110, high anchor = 118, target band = 114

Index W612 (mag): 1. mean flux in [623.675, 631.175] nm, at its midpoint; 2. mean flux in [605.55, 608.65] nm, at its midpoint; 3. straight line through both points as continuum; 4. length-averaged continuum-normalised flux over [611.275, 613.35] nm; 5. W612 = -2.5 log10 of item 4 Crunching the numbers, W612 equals -0.106 mag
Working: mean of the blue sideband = 107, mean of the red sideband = 116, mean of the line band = 120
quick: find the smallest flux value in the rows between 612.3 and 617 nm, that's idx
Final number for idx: 109.4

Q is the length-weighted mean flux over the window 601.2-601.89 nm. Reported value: 114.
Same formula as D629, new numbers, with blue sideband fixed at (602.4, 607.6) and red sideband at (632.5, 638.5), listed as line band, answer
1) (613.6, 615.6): -0.04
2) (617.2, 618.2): -0.07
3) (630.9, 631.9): 0.03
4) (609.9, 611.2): -0.07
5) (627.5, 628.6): 0.04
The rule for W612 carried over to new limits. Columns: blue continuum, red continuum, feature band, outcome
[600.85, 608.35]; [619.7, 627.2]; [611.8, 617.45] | -0.06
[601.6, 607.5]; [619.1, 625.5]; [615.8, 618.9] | -0.06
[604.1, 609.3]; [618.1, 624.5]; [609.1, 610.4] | -0.09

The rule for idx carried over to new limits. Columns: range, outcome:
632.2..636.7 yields 114.5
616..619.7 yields 116.4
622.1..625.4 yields 112.3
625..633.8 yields 111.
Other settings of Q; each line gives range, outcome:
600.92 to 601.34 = 114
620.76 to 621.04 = 116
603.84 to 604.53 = 114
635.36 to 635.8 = 115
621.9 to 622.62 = 114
